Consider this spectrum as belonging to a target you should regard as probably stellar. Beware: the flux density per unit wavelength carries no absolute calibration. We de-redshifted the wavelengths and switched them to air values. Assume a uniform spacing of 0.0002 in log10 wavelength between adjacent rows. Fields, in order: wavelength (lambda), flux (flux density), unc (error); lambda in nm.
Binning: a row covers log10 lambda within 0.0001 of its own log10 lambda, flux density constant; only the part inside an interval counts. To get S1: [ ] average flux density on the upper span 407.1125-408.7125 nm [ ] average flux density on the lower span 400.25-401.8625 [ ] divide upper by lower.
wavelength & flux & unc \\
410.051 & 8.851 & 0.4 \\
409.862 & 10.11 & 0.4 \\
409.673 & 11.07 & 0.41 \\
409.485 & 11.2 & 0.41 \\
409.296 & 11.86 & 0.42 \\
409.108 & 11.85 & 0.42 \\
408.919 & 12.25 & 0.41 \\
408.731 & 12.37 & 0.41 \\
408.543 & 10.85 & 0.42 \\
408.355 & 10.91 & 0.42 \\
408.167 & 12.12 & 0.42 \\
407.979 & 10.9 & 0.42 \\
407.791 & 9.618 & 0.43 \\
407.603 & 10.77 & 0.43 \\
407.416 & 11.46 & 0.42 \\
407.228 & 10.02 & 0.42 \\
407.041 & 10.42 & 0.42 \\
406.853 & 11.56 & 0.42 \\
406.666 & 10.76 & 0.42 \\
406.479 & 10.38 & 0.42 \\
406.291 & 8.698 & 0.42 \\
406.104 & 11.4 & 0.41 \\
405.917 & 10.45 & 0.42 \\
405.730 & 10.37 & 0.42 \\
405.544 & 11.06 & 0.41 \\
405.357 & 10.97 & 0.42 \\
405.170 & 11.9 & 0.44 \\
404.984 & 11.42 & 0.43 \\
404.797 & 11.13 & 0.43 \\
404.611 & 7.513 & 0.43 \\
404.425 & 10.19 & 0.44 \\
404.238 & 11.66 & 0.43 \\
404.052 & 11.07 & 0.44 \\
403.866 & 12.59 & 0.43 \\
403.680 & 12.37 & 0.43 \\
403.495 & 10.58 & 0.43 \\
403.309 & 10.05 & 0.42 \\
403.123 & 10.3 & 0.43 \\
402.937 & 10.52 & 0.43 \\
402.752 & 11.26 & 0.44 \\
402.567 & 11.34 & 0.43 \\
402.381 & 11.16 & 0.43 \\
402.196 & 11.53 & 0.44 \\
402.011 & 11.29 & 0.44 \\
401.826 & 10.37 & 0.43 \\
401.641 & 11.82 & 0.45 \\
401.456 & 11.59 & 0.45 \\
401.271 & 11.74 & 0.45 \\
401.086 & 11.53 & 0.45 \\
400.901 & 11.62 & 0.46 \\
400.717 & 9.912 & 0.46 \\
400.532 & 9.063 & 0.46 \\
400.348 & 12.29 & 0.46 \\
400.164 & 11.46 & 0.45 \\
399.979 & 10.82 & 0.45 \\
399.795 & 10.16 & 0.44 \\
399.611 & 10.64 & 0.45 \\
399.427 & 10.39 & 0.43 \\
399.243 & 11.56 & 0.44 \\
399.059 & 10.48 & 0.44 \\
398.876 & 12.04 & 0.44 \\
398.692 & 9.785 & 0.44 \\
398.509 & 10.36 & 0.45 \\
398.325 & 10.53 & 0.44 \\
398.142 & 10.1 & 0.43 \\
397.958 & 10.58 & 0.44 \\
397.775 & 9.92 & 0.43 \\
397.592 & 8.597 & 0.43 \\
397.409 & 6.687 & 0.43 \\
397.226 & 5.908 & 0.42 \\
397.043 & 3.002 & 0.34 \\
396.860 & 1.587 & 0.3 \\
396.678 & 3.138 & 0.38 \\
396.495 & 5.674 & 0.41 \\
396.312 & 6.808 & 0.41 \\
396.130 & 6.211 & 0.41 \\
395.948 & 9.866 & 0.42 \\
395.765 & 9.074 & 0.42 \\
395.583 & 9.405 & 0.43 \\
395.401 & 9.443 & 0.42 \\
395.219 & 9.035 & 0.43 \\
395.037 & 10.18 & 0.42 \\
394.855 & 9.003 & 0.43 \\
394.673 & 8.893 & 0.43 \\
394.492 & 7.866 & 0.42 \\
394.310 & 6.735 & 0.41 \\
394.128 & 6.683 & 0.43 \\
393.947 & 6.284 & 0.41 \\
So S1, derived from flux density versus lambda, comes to 0.98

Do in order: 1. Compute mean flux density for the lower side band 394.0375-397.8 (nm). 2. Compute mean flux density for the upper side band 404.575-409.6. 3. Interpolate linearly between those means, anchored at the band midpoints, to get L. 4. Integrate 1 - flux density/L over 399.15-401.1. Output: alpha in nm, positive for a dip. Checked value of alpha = -0.49 nm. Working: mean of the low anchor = 7.27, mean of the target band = 10.8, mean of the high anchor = 10.9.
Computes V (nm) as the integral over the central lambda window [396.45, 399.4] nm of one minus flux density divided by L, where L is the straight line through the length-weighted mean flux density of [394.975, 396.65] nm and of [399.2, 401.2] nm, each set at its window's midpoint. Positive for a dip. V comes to 0.43 nm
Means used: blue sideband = 8.18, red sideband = 10.8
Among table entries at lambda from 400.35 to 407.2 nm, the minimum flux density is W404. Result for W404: 7.513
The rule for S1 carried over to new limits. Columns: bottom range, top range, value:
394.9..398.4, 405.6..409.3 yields 1.42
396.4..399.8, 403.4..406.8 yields 1.28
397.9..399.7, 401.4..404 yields 1.05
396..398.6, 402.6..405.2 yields 1.53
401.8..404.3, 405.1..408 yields 0.95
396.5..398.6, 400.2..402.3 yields 1.54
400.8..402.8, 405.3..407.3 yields 0.93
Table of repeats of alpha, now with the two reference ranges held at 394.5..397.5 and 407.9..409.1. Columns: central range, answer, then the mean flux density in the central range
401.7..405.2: -0.42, 11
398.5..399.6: -0.34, 10.8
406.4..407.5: 0.03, 10.8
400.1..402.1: -0.49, 11.1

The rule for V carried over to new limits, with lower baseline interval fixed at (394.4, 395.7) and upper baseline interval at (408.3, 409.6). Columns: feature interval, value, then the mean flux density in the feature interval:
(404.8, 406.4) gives 0.032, 10.8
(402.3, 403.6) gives -0.026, 10.8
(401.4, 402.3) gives -0.084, 11.3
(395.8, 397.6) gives 0.705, 5.72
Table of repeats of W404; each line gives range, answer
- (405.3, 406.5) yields 8.698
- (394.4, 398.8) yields 1.587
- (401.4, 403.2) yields 10.3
